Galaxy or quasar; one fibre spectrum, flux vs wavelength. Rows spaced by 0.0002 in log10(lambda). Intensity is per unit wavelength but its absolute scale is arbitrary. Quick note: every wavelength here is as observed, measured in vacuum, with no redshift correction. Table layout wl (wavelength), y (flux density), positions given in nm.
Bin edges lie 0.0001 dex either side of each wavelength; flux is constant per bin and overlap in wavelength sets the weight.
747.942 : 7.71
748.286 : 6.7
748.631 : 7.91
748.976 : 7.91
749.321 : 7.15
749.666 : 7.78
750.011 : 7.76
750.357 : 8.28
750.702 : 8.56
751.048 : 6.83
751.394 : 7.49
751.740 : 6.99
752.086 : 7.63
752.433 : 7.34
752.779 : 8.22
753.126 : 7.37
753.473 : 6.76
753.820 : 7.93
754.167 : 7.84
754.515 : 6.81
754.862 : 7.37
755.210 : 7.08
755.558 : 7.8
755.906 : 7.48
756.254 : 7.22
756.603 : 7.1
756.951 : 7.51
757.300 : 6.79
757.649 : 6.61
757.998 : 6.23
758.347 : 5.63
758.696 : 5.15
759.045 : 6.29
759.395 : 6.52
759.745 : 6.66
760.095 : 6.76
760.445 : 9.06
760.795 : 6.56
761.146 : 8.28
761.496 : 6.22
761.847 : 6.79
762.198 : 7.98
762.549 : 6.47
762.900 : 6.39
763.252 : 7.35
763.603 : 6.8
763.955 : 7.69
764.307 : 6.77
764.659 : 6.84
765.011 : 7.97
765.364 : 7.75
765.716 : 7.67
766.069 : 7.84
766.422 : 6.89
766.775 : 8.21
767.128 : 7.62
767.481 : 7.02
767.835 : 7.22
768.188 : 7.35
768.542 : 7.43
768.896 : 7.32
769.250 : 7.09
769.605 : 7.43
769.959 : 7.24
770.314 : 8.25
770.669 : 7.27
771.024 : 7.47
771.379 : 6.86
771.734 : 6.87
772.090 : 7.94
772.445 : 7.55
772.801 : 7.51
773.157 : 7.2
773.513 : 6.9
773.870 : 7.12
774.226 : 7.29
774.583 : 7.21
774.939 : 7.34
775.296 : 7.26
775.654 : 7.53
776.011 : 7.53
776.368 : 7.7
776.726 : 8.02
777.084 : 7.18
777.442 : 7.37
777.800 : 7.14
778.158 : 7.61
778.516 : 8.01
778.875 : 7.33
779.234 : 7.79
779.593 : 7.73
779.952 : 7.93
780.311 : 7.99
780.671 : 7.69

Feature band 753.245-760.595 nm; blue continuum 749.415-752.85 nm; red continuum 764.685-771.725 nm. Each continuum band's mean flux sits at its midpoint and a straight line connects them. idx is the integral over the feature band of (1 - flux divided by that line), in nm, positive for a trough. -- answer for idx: 0.59 nm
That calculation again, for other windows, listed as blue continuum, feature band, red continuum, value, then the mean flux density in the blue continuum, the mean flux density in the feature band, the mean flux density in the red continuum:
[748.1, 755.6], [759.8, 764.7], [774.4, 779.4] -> 0.24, 7.52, 7.14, 7.5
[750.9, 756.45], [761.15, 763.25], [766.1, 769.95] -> 0.12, 7.39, 6.94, 7.37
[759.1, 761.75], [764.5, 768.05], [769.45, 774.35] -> -0.14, 7.1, 7.51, 7.35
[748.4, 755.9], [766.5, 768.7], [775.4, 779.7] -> 0.03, 7.55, 7.45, 7.57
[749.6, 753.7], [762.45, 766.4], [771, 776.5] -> 0.11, 7.58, 7.23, 7.32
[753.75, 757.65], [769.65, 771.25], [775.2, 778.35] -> -0.02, 7.31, 7.53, 7.49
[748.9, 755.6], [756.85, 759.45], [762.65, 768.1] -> 0.40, 7.53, 6.3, 7.32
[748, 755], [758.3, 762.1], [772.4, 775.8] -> 0.33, 7.54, 6.78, 7.28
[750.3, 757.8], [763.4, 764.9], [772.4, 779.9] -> 0.07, 7.4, 7.07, 7.45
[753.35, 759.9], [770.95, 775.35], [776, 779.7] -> 0.10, 6.88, 7.27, 7.58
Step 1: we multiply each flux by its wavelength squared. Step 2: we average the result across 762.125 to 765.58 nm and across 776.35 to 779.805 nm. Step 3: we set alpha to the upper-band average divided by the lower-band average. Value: 1.1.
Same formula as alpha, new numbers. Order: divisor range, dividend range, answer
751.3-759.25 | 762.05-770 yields 1.07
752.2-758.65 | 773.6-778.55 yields 1.10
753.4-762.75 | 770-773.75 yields 1.09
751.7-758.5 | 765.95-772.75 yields 1.07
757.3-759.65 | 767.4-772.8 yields 1.24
